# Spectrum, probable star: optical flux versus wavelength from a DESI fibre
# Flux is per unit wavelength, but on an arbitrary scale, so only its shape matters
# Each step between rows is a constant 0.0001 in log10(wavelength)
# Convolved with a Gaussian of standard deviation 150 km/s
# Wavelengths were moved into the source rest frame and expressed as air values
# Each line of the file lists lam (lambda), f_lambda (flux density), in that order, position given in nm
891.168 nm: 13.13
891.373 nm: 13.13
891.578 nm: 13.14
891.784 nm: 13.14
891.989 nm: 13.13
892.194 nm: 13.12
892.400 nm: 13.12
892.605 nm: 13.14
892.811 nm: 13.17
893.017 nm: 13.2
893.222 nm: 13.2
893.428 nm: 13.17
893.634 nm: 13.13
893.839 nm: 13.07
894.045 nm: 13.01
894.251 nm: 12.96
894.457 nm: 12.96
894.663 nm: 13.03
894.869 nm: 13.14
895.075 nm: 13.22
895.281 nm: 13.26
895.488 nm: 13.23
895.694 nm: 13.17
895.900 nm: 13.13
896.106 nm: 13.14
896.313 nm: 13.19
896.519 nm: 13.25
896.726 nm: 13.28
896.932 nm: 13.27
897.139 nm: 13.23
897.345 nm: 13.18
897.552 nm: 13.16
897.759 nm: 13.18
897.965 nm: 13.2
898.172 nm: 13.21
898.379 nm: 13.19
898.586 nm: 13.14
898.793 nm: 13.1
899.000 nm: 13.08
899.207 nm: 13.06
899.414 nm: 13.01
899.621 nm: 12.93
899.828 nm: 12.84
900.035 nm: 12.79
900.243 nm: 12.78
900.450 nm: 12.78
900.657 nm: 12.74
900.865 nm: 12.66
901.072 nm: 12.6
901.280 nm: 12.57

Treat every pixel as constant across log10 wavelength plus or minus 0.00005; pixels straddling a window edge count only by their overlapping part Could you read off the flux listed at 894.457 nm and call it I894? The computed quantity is 12.96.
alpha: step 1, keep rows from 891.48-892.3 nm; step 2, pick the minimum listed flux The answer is 13.12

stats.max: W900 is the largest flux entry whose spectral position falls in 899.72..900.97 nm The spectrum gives 12.84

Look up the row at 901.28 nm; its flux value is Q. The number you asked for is 12.57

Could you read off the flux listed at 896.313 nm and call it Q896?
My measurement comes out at 13.19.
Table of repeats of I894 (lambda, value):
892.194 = 13.12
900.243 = 12.78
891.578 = 13.14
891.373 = 13.13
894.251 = 12.96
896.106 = 13.14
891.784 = 13.14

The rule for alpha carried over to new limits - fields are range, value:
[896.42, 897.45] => 13.18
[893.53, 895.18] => 12.96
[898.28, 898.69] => 13.14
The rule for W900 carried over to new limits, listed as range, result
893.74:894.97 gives 13.14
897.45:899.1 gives 13.21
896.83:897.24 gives 13.27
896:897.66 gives 13.28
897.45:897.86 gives 13.18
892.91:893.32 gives 13.2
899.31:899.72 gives 13.01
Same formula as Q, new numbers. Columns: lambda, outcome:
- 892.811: 13.17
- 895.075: 13.22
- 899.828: 12.84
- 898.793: 13.1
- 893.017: 13.2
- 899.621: 12.93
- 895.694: 13.17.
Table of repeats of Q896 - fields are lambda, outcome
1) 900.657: 12.74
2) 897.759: 13.18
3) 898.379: 13.19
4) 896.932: 13.27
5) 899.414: 13.01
